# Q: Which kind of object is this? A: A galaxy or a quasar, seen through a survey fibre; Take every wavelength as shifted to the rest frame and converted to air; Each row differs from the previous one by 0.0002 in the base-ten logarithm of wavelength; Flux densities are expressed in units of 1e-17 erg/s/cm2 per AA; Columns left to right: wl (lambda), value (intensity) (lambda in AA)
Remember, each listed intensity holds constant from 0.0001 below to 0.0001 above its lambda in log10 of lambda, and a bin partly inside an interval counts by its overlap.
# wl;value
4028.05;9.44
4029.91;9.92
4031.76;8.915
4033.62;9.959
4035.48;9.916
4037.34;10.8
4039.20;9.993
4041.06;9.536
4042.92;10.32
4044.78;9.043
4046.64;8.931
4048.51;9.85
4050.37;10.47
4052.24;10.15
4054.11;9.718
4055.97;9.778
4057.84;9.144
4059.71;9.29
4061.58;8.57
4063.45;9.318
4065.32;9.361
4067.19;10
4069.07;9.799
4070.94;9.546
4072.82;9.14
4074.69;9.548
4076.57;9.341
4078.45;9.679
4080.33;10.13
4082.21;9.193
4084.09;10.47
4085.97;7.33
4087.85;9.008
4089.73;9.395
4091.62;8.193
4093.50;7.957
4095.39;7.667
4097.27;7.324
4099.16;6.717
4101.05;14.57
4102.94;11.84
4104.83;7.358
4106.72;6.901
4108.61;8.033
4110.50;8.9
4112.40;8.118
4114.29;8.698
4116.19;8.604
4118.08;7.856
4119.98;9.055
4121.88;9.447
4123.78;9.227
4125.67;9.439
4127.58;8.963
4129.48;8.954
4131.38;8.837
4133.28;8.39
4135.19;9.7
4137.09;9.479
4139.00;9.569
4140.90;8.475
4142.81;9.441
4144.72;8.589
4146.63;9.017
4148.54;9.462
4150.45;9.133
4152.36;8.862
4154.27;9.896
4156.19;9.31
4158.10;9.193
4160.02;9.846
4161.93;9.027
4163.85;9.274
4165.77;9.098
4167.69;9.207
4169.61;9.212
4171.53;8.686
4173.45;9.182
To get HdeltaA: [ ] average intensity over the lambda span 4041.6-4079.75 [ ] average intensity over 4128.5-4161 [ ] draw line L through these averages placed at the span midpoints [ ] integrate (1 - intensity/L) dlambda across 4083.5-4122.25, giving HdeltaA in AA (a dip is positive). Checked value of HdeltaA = 2.74 AA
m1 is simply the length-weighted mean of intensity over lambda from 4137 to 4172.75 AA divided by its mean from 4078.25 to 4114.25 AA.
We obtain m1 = 1.04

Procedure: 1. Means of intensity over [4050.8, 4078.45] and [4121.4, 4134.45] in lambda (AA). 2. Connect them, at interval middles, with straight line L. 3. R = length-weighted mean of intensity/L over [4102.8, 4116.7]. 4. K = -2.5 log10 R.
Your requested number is 0.10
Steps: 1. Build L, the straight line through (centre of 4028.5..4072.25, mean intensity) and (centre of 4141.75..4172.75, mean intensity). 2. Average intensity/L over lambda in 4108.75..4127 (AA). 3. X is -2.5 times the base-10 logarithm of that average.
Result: 0.070 mag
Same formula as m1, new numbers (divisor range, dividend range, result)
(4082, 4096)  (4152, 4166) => 1.08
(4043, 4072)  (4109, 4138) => 0.93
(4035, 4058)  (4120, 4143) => 0.93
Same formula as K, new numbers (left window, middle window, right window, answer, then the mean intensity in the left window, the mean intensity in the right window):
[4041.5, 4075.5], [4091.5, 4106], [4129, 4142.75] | 0.04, 9.56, 9.09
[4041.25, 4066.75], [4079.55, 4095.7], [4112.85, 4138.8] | 0.05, 9.55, 8.97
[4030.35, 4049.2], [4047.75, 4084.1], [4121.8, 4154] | 0.00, 9.73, 9.13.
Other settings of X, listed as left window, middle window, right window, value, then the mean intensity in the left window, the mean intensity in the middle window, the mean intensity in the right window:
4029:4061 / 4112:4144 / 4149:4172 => 0.05 mag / 9.74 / 8.97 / 9.24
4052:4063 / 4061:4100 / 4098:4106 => 0.08 mag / 9.39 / 8.95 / 9.95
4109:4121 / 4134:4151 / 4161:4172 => -0.04 mag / 8.52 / 9.2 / 9.1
